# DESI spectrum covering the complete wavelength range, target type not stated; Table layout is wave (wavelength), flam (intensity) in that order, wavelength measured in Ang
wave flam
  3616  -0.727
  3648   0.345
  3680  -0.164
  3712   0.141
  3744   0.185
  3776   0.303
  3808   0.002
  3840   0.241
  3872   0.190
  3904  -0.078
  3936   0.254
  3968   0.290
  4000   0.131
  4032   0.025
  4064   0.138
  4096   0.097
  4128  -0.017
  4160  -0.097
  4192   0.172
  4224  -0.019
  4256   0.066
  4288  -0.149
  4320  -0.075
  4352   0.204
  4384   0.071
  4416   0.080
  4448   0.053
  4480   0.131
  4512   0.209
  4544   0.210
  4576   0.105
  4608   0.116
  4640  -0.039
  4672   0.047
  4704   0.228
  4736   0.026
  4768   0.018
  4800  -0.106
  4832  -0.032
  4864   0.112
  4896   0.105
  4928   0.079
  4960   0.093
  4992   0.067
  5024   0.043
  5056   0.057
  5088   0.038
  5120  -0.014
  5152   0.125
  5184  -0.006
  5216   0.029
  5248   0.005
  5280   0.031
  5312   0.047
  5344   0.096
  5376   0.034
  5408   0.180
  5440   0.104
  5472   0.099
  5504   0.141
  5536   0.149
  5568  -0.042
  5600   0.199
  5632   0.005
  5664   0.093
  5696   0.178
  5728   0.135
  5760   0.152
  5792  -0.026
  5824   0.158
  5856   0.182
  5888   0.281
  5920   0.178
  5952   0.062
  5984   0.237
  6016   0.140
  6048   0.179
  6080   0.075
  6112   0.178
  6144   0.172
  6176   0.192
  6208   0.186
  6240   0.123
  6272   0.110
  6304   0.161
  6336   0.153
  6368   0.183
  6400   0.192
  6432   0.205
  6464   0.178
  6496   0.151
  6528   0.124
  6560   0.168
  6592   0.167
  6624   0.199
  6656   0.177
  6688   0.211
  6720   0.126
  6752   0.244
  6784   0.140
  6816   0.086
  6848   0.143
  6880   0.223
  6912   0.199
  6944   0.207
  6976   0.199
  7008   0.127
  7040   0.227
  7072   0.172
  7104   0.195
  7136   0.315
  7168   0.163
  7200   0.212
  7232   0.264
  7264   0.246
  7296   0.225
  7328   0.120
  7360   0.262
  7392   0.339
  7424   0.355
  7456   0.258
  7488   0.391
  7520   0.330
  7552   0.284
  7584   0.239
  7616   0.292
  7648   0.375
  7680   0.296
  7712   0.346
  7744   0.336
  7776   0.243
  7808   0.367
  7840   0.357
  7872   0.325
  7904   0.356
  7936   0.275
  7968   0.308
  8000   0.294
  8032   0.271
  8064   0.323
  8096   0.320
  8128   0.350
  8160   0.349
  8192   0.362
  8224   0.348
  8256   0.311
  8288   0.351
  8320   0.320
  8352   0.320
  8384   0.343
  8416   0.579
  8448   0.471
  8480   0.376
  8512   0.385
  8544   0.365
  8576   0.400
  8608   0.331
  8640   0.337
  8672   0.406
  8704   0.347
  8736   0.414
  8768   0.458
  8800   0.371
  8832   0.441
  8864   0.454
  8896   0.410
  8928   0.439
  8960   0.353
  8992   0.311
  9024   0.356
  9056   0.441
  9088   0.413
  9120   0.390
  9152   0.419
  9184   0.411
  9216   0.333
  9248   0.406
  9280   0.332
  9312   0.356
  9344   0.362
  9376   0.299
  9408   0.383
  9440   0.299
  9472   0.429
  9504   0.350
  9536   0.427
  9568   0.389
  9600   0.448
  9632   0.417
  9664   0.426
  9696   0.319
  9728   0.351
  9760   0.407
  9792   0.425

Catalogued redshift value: 0.847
